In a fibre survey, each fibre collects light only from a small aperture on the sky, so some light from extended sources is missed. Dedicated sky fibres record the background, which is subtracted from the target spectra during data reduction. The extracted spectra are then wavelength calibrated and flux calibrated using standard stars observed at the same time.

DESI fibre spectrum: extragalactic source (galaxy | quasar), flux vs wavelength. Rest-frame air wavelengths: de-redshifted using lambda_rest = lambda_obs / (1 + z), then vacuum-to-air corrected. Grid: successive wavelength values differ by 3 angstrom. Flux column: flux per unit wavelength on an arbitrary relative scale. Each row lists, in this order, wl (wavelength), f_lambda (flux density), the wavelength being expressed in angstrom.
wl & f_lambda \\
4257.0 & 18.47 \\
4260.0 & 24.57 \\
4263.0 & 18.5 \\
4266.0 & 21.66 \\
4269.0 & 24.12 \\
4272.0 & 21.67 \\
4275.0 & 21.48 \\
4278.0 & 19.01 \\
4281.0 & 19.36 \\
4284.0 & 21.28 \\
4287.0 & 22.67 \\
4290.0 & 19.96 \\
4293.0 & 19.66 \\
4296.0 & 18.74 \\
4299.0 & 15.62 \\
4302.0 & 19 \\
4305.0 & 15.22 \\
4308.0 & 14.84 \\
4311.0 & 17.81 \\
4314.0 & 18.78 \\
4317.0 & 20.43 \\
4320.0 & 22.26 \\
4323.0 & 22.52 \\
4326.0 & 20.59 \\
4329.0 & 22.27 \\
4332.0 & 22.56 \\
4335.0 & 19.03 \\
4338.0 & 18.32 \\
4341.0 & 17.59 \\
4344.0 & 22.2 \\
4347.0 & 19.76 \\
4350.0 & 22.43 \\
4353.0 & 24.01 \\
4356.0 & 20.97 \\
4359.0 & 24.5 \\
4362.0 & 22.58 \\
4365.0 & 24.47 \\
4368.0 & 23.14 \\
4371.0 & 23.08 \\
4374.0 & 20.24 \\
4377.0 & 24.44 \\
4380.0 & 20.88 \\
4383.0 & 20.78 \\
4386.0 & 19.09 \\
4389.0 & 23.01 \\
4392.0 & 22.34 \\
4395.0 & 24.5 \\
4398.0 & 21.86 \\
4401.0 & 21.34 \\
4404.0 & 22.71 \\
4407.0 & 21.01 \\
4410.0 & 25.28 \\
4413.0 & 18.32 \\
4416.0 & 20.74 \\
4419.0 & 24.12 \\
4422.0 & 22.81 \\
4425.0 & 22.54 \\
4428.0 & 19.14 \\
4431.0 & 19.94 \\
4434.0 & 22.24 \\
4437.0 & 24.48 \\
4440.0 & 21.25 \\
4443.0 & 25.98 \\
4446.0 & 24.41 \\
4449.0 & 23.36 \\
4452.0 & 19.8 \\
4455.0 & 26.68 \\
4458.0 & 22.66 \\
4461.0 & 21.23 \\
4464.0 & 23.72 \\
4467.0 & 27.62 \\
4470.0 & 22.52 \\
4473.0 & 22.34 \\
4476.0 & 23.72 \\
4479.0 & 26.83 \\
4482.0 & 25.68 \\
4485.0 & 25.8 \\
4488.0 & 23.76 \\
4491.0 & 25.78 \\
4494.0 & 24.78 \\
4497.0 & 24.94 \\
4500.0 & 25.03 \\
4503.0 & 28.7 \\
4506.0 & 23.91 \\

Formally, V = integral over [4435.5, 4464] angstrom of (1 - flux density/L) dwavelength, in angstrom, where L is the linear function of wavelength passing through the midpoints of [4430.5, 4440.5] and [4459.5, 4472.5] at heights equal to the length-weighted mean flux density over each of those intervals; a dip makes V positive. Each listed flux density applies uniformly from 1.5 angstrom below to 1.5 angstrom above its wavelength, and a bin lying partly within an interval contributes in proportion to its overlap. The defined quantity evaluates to -0.5 angstrom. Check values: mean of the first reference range 22.3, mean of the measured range 23.3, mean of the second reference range 23.7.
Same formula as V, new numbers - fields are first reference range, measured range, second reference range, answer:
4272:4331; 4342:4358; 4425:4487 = -0.8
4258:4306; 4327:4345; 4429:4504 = 0.9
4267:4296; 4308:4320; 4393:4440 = 1.3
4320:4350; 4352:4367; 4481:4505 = -1.3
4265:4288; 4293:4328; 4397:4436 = 4.3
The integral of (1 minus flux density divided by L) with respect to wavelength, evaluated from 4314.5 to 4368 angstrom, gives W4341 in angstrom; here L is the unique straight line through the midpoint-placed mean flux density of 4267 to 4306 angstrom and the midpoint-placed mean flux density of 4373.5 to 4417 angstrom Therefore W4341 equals -1.7 angstrom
